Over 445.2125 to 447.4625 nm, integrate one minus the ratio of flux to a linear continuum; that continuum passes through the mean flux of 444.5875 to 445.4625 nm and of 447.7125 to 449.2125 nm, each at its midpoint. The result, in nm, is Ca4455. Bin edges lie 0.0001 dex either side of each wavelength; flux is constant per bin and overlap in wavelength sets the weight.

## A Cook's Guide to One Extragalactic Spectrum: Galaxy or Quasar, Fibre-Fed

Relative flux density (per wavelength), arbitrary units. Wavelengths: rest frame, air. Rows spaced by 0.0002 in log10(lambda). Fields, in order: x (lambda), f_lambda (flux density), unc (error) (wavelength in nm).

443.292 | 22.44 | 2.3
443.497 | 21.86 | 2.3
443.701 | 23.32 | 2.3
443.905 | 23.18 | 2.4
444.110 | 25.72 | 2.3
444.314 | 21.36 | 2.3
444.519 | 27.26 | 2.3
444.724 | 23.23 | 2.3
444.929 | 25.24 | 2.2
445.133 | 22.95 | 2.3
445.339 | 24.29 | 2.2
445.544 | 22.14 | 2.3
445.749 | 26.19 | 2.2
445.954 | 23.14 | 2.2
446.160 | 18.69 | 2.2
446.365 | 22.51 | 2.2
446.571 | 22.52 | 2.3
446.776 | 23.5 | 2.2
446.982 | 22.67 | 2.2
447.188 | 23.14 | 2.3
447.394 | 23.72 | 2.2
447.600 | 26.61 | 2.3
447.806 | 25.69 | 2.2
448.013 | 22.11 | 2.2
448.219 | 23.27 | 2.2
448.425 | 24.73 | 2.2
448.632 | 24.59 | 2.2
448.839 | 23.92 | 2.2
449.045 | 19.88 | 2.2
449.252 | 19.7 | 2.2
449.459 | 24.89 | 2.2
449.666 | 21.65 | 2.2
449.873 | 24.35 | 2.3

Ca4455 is 0.07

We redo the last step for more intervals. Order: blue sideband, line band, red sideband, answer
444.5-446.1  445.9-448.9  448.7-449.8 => -0.05 nm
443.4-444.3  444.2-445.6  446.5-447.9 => -0.02 nm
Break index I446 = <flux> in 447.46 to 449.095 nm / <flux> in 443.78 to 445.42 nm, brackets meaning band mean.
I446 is 1.0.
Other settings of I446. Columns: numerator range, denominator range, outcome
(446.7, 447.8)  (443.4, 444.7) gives 1.01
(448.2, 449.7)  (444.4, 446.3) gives 0.97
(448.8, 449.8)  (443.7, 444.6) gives 0.91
